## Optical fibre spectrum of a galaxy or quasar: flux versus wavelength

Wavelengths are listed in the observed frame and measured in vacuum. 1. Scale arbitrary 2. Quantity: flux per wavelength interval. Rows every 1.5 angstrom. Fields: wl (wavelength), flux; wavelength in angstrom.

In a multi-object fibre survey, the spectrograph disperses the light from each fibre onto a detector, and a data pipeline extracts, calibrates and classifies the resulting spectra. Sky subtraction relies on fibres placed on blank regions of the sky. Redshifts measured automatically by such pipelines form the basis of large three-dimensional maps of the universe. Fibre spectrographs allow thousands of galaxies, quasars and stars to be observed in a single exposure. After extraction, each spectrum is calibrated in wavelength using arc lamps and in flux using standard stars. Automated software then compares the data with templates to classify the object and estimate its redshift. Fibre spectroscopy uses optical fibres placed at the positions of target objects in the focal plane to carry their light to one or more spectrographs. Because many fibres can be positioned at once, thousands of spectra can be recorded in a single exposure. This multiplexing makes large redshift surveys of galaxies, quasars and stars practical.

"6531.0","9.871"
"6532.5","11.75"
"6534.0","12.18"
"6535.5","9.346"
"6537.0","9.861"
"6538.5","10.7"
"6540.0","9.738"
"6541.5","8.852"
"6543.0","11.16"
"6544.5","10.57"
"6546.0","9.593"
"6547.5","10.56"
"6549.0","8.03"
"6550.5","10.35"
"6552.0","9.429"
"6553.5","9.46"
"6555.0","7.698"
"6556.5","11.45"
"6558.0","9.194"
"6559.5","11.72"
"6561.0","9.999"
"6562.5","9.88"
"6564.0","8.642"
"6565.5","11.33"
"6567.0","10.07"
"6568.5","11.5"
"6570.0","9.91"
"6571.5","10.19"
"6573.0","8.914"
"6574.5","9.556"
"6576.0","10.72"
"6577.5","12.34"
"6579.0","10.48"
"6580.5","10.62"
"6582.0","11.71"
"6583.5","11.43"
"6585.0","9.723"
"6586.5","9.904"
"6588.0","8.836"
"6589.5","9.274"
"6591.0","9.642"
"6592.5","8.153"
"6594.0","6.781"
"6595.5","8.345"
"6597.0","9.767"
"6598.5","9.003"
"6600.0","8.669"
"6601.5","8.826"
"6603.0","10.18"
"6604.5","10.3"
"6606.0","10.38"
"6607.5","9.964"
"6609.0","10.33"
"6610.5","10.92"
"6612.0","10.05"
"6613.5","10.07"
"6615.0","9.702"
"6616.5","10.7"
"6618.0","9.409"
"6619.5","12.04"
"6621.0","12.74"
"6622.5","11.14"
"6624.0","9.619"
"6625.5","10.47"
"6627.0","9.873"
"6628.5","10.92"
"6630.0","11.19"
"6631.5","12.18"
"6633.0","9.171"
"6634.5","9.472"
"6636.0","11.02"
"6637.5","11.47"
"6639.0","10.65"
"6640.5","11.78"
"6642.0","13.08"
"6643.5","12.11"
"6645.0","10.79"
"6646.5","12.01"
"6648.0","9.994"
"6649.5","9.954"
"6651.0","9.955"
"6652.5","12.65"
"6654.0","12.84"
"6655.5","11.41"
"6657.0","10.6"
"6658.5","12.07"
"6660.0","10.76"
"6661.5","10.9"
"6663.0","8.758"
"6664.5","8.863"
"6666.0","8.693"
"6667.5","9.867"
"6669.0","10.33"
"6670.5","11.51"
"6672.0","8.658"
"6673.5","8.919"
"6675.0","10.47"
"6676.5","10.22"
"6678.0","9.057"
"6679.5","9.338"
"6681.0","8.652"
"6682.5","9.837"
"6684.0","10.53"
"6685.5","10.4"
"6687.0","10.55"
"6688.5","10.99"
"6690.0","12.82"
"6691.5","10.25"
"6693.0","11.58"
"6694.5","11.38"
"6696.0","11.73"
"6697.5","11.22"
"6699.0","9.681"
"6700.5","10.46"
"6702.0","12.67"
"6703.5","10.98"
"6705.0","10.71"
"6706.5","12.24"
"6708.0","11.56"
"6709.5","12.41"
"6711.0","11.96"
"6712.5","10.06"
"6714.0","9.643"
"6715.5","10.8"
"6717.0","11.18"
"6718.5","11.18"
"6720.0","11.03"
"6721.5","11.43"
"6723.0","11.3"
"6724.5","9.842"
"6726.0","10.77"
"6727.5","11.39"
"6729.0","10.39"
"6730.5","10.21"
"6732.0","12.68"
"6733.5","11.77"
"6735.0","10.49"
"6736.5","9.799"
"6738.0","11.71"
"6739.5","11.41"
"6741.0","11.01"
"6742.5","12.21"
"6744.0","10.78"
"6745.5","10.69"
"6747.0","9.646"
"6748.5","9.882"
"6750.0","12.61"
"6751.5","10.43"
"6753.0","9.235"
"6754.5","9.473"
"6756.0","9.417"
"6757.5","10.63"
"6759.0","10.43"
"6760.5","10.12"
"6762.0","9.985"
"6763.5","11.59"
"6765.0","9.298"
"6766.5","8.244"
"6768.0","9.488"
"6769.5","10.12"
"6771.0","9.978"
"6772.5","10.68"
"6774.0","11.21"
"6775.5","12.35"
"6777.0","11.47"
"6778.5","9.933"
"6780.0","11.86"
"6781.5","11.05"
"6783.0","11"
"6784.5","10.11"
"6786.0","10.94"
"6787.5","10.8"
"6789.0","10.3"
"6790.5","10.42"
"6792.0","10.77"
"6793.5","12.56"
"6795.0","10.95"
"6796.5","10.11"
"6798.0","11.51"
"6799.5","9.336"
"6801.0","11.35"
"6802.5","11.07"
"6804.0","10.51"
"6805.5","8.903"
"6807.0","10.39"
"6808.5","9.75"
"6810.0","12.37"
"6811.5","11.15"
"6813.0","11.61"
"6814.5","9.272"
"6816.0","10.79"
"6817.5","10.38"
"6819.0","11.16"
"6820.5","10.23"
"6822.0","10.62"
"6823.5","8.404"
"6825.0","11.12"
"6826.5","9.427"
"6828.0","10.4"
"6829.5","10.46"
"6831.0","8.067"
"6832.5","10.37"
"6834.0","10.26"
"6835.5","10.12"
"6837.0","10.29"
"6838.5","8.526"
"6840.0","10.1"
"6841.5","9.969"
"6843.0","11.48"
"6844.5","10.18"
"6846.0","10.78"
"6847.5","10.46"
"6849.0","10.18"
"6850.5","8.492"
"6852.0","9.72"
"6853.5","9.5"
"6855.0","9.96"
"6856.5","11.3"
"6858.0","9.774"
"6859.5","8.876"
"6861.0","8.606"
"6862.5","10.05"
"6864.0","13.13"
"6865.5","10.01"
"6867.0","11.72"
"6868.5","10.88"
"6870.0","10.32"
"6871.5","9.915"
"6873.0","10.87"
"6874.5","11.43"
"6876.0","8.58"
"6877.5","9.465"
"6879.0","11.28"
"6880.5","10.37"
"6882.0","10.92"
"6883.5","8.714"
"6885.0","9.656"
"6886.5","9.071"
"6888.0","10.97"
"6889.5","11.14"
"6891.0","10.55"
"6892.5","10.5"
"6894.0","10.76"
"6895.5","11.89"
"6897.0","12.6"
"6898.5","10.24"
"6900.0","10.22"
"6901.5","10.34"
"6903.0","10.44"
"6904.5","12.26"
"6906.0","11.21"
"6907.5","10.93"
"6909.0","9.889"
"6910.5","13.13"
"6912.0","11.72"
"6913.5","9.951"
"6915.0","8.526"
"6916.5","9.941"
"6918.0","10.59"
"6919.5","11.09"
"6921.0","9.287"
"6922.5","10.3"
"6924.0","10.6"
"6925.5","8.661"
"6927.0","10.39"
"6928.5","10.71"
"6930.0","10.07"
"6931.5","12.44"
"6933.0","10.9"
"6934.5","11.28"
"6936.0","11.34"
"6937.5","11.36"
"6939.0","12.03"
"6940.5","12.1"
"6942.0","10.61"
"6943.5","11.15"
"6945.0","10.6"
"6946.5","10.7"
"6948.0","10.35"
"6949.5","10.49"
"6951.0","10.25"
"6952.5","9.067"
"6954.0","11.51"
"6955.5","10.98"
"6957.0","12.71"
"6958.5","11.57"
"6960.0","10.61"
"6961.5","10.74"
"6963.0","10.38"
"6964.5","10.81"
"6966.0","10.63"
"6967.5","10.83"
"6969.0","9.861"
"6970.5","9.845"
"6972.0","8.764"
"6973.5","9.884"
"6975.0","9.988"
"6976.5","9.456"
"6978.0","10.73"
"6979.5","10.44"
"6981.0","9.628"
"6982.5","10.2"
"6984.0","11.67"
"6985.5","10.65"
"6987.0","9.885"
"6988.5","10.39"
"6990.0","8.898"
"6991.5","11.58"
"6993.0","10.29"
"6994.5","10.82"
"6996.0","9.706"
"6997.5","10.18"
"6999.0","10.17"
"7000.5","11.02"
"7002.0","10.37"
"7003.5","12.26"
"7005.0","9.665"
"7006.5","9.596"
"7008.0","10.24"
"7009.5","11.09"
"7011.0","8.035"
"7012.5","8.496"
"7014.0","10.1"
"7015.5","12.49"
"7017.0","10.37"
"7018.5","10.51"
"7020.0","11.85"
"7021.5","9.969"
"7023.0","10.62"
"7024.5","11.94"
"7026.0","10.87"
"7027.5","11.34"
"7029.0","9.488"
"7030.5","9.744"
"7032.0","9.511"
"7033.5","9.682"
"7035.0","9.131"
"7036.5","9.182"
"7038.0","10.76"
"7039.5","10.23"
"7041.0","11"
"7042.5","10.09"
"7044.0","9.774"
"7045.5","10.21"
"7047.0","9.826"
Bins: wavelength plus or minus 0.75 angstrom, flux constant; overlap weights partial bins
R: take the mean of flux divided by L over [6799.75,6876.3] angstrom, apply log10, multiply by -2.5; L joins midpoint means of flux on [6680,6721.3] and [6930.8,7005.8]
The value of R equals 0.055 mag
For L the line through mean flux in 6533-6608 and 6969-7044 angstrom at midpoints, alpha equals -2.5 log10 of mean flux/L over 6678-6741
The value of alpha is -0.09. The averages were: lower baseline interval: 9.9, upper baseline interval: 10.3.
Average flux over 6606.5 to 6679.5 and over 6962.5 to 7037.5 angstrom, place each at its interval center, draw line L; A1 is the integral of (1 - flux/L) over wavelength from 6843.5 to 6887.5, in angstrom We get 0.99 angstrom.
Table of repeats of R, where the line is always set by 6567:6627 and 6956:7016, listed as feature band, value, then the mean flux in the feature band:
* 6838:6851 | 0.02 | 10.1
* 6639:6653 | -0.12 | 11.3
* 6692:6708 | -0.11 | 11.3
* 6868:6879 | 0.00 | 10.3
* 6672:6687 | 0.05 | 9.7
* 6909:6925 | -0.02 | 10.5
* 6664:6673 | 0.05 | 9.66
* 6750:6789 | -0.03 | 10.4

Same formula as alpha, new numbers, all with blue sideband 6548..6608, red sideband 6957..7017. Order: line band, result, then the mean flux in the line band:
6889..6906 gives -0.080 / 11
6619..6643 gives -0.122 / 11.1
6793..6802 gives -0.086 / 10.9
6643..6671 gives -0.085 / 10.7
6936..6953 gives -0.057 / 10.8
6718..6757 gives -0.081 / 10.8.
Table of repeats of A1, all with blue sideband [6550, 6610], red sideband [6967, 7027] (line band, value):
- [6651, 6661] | -1.6 angstrom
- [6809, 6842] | -0.3 angstrom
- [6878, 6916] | -1.7 angstrom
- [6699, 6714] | -1.9 angstrom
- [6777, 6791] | -0.9 angstrom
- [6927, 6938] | -0.9 angstrom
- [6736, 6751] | -1.4 angstrom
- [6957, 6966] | -0.6 angstrom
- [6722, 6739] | -1.6 angstrom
